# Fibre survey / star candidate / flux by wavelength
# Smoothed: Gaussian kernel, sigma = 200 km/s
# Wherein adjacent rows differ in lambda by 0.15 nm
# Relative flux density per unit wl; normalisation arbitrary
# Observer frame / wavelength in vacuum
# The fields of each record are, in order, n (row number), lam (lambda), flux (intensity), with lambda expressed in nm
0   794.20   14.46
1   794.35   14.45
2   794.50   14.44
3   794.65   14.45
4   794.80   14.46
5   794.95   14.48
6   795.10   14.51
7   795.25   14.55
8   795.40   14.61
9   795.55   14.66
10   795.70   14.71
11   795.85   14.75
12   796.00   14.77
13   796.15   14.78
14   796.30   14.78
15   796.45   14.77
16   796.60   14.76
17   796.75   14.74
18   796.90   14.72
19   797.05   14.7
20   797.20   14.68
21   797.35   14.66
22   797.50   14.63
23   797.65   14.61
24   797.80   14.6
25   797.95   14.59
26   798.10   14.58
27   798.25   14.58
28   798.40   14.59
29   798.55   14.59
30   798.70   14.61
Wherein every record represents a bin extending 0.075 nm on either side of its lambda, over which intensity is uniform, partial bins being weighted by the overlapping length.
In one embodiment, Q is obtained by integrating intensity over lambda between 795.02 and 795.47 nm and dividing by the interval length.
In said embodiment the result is 14.6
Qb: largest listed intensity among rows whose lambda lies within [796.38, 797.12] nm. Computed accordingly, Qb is 14.77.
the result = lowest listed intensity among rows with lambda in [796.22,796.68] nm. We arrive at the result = 14.76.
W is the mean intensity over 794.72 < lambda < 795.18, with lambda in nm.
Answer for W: 14.5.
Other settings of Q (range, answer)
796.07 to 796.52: 14.8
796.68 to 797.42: 14.7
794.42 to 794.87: 14.4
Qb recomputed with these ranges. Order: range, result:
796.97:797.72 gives 14.7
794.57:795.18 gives 14.51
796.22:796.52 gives 14.78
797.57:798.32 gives 14.61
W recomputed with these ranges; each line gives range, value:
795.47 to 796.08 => 14.7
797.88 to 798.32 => 14.6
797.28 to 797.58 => 14.6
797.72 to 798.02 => 14.6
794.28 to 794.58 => 14.4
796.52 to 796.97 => 14.7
